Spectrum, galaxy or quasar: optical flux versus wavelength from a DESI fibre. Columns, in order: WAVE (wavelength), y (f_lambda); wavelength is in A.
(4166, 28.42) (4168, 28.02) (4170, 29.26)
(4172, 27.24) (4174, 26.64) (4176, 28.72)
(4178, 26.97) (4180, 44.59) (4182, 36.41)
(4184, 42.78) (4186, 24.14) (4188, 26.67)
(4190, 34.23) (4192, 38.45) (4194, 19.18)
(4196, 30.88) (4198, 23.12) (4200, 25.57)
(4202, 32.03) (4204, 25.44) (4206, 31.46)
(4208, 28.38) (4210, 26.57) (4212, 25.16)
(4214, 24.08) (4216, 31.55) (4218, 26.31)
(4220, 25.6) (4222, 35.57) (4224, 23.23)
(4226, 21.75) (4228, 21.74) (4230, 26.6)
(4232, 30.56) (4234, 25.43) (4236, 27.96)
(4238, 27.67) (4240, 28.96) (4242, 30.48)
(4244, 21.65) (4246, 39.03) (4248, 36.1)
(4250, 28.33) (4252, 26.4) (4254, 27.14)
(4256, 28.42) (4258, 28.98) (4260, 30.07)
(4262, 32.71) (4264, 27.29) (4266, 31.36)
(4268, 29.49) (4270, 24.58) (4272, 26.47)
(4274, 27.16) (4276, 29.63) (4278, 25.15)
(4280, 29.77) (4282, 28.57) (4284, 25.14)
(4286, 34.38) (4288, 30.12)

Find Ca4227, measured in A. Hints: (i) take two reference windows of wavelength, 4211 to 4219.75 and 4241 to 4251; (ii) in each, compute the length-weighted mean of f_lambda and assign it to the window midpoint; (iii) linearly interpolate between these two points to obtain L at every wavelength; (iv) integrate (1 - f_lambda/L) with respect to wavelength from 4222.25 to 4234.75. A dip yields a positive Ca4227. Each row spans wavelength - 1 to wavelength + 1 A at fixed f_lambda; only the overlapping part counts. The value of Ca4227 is 1.3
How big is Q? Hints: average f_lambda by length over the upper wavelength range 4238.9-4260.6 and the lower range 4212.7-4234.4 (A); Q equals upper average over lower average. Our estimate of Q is 1.1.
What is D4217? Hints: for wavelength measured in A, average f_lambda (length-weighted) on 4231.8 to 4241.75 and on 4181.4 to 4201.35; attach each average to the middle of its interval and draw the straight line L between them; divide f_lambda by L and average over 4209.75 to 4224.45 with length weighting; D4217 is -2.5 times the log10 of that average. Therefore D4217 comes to 0.06 mag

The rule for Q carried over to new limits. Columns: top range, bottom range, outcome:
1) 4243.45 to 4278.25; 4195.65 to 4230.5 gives 1.08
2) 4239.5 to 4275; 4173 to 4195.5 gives 0.92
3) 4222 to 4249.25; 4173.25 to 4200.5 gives 0.91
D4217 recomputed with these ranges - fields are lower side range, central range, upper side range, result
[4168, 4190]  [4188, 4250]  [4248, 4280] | 0.07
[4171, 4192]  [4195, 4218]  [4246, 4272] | 0.14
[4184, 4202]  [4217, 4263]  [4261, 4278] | 0.01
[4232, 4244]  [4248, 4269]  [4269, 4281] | -0.07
